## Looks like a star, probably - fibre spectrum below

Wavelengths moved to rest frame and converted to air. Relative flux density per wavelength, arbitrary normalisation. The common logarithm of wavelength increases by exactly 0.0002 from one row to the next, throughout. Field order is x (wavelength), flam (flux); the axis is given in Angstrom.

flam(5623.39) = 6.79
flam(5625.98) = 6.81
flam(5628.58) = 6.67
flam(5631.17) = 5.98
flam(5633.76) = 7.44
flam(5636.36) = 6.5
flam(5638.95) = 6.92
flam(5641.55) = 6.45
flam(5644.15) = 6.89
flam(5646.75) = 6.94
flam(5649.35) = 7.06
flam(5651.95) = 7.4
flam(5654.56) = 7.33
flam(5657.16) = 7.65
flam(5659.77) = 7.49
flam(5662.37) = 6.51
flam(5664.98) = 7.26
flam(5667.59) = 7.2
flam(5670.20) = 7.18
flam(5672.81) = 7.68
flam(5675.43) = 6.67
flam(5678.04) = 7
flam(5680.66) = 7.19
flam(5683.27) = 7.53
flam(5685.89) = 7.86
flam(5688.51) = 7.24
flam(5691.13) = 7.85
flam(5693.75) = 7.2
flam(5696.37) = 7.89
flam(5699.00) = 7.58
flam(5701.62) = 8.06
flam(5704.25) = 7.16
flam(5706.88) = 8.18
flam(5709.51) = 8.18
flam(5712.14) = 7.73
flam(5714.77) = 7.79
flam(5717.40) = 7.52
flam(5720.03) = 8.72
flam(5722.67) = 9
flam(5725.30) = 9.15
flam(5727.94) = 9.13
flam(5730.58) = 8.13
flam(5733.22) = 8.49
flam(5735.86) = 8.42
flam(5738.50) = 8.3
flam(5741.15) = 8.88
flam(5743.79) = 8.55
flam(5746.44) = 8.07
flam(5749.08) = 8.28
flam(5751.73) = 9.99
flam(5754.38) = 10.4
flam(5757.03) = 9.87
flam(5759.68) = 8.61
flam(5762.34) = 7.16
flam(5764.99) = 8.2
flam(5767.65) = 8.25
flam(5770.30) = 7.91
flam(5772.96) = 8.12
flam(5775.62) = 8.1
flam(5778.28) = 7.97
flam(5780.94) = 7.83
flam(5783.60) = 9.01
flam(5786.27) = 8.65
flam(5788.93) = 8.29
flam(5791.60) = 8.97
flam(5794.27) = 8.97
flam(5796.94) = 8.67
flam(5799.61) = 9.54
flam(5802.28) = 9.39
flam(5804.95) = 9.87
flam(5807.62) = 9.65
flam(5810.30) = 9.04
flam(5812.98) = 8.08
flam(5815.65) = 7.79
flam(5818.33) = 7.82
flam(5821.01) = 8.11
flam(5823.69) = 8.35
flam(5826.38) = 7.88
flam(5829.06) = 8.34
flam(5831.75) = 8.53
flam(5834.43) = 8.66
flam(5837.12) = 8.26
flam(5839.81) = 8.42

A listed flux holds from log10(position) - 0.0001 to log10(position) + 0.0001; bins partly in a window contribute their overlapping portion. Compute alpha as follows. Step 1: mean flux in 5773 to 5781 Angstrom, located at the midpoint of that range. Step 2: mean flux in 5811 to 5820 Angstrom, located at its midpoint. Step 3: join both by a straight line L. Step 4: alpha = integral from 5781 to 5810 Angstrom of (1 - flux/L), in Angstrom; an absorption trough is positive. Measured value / -3.8 Angstrom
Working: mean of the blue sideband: 8.01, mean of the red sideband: 7.99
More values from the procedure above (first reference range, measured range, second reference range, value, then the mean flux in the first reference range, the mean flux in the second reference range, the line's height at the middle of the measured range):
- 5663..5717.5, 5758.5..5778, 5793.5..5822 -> 0.78 Angstrom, 7.51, 8.82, 8.38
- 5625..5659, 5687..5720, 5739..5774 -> 0.46 Angstrom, 6.93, 8.63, 7.85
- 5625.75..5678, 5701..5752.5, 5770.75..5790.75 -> -4.15 Angstrom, 7.01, 8.28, 7.75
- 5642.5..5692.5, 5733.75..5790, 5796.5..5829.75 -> -2.46 Angstrom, 7.25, 8.66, 8.17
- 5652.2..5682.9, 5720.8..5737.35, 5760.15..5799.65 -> -1.87 Angstrom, 7.21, 8.34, 7.83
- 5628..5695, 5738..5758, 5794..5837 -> -2.69 Angstrom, 7.13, 8.65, 7.98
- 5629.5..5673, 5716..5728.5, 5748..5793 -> -1.14 Angstrom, 7.03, 8.57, 7.95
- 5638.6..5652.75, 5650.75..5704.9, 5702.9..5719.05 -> -0.26 Angstrom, 6.93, 7.78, 7.35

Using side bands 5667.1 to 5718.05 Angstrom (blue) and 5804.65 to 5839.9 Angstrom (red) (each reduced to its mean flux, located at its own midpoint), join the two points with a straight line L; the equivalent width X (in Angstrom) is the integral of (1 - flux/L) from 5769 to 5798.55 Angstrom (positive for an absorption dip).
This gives -0.9 Angstrom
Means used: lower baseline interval 7.54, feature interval 8.42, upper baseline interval 8.45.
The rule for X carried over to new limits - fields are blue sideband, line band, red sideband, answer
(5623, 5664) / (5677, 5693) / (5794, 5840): -0.2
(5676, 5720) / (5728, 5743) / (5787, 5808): -0.6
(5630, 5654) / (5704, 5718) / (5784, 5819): -0.2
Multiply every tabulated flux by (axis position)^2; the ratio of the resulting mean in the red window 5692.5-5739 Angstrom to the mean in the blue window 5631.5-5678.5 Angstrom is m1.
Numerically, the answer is 1.18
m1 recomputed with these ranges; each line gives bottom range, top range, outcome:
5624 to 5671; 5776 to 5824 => 1.31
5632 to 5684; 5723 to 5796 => 1.25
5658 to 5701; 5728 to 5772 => 1.20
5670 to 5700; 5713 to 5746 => 1.16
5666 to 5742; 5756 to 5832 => 1.11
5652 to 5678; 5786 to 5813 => 1.32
